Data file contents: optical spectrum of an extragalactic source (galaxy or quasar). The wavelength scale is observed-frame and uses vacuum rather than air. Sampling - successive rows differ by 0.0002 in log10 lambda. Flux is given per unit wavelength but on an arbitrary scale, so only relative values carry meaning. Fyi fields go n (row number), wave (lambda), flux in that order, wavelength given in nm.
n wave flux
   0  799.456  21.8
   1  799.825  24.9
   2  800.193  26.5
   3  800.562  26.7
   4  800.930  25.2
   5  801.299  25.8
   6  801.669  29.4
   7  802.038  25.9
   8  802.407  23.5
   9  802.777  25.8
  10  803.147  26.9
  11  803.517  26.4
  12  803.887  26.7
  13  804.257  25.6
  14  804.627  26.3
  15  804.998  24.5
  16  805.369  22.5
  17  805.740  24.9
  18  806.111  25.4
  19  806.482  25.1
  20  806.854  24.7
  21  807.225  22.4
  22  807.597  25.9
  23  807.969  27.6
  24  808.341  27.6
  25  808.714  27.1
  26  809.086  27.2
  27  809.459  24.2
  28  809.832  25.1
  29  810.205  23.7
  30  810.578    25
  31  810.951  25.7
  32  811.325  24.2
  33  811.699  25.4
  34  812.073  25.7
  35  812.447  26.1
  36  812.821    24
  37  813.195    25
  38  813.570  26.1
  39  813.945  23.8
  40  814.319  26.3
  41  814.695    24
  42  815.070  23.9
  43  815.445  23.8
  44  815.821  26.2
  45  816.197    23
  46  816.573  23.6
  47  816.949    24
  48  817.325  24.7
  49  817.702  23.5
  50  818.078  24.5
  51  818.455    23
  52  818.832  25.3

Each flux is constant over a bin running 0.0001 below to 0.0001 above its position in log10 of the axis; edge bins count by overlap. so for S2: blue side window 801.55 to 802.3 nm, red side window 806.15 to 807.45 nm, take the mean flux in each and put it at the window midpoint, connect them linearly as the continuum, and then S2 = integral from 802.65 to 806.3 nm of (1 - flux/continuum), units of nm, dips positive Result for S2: 0.02 nm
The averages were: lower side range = 27.1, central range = 25.5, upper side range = 24.3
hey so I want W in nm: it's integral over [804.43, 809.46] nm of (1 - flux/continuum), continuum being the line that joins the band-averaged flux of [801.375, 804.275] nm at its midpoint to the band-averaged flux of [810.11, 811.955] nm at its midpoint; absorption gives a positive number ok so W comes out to 0.03 nm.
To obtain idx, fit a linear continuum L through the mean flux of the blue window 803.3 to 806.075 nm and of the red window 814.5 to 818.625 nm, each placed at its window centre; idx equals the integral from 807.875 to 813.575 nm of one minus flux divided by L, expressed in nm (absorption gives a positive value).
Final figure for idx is -0.21 nm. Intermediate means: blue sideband 25.3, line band 25.6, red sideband 24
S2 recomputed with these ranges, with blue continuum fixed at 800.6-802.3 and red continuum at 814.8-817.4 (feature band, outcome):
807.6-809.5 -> -0.11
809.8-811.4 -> 0.02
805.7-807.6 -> 0.08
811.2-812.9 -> -0.03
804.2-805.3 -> 0.03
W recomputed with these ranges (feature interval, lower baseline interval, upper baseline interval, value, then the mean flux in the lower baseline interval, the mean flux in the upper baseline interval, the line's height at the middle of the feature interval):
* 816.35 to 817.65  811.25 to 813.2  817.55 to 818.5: 0.00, 25.1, 23.8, 24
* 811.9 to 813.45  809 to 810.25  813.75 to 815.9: -0.03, 25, 24.6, 24.8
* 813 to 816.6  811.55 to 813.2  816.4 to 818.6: 0.00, 25.3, 23.9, 24.6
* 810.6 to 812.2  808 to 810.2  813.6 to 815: 0.02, 26.1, 24.8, 25.5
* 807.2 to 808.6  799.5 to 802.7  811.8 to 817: -0.06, 25.8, 24.7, 25.2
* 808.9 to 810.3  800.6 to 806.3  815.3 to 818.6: -0.01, 25.7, 24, 24.9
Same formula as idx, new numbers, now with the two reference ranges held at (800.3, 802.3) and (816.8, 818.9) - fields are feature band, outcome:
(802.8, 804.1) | -0.018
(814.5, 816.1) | 0.005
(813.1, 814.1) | -0.011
